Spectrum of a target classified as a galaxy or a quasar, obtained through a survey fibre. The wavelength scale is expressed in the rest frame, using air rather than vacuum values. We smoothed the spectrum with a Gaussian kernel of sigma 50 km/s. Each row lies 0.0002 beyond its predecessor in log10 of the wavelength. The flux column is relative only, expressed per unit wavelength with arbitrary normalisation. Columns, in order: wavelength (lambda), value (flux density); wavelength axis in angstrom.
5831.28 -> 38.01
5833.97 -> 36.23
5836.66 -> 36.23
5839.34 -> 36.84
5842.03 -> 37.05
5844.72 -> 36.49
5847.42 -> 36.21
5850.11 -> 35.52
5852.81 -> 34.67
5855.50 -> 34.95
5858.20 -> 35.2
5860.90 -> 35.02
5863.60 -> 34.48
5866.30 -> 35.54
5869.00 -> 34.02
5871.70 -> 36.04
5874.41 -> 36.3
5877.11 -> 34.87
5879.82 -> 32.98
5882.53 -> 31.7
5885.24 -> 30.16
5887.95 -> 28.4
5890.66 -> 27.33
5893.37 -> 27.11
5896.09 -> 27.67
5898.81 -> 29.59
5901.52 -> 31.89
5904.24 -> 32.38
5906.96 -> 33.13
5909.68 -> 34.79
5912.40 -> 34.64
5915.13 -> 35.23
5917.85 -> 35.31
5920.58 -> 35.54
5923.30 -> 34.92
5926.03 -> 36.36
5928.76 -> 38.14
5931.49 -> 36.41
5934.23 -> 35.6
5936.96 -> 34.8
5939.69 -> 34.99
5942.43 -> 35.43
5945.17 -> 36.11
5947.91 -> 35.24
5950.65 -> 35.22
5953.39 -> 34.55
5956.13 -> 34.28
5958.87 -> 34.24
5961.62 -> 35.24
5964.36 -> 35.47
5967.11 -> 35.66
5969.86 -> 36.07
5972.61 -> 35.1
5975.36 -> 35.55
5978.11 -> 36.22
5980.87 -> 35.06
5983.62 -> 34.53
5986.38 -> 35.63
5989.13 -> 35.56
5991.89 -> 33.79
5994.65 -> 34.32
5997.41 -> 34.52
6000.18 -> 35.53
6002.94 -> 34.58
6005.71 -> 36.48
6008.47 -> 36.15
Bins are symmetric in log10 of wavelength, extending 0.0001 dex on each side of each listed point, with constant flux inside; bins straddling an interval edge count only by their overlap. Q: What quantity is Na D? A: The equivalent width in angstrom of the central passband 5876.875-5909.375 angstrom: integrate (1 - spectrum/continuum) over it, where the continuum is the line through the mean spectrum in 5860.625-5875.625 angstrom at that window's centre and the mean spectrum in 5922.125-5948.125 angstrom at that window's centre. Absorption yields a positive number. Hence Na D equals 4.5 angstrom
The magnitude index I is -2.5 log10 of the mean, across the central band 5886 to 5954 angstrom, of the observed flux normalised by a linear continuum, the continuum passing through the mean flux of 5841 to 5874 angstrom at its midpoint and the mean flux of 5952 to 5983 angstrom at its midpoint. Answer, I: 0.05 mag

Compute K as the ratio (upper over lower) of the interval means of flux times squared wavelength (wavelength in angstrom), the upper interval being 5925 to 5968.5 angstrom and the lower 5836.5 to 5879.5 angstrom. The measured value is 1.03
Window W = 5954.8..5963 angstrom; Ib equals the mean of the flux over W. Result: 34.6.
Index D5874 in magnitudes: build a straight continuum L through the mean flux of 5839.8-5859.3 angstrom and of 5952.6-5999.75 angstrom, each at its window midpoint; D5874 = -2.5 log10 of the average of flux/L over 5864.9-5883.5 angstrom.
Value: 0.03 mag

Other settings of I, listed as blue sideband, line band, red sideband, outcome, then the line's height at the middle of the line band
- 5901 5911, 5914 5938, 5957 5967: -0.06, 33.8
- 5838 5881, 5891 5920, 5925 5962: 0.11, 35.4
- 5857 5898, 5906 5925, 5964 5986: -0.04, 33.6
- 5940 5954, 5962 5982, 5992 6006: -0.02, 35.1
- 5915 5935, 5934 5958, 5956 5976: 0.02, 35.6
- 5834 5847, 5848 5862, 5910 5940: 0.04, 36.4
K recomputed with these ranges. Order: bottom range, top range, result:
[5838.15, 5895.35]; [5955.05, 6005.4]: 1.08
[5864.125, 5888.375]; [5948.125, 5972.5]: 1.08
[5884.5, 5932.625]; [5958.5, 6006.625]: 1.10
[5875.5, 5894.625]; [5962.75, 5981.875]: 1.20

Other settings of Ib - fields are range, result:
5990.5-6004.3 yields 34.5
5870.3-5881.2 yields 35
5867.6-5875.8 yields 35.5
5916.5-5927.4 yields 35.5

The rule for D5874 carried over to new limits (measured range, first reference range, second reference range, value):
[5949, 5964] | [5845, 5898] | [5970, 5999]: -0.006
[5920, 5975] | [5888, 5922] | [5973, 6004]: -0.062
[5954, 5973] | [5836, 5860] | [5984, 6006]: 0.000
